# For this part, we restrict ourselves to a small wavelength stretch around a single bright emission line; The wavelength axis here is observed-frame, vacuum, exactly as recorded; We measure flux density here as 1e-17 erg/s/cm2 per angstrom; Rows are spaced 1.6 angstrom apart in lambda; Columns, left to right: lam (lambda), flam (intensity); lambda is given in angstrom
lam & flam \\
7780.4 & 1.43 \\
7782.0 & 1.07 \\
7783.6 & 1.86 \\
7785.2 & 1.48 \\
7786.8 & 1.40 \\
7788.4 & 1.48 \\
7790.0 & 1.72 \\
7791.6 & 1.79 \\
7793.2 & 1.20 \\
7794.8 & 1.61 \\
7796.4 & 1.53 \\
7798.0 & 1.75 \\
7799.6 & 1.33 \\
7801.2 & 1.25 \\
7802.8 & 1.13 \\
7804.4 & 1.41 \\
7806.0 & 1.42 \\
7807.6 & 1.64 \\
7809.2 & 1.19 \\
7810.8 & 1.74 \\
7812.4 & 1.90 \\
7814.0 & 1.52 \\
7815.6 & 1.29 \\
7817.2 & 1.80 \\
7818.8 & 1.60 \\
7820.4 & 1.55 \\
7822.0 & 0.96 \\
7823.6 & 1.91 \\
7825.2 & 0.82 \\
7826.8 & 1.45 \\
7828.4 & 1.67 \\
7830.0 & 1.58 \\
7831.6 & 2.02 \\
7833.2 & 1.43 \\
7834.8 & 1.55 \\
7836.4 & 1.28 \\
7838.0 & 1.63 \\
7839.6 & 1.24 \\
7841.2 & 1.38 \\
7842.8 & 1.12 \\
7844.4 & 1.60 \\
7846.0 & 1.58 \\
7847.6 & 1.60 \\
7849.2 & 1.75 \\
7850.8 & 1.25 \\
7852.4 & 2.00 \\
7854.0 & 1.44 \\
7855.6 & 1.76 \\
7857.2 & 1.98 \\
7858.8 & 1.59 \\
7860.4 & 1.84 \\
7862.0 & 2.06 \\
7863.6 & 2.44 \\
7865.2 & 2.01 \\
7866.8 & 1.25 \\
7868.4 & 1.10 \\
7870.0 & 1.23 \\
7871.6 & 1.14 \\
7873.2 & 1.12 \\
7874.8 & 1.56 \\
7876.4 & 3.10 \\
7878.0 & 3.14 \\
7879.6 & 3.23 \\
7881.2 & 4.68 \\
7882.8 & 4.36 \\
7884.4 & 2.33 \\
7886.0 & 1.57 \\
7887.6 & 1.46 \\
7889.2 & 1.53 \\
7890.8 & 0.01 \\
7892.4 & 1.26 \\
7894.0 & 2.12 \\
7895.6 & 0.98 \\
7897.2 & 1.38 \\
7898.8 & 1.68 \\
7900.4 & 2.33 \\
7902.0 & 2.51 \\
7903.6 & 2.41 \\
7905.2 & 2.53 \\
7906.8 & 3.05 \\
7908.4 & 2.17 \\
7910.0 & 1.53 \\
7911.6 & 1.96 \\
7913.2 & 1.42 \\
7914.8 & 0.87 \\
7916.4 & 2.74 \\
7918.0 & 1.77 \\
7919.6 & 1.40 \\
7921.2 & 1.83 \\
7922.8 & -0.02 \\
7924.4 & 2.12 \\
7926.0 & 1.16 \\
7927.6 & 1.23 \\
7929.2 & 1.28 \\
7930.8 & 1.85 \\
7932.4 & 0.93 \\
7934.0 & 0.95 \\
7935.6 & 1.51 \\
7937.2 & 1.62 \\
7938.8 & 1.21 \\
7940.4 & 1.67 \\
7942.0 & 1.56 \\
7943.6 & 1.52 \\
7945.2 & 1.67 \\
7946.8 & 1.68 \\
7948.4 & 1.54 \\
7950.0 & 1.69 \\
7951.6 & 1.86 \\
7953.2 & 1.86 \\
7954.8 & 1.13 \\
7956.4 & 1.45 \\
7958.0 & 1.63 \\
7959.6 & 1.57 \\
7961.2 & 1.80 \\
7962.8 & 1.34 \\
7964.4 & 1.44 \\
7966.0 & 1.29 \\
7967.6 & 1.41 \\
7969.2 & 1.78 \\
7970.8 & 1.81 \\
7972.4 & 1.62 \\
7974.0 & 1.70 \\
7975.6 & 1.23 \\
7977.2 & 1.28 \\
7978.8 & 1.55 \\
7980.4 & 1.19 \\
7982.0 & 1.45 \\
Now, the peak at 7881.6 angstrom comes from H-alpha 6563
